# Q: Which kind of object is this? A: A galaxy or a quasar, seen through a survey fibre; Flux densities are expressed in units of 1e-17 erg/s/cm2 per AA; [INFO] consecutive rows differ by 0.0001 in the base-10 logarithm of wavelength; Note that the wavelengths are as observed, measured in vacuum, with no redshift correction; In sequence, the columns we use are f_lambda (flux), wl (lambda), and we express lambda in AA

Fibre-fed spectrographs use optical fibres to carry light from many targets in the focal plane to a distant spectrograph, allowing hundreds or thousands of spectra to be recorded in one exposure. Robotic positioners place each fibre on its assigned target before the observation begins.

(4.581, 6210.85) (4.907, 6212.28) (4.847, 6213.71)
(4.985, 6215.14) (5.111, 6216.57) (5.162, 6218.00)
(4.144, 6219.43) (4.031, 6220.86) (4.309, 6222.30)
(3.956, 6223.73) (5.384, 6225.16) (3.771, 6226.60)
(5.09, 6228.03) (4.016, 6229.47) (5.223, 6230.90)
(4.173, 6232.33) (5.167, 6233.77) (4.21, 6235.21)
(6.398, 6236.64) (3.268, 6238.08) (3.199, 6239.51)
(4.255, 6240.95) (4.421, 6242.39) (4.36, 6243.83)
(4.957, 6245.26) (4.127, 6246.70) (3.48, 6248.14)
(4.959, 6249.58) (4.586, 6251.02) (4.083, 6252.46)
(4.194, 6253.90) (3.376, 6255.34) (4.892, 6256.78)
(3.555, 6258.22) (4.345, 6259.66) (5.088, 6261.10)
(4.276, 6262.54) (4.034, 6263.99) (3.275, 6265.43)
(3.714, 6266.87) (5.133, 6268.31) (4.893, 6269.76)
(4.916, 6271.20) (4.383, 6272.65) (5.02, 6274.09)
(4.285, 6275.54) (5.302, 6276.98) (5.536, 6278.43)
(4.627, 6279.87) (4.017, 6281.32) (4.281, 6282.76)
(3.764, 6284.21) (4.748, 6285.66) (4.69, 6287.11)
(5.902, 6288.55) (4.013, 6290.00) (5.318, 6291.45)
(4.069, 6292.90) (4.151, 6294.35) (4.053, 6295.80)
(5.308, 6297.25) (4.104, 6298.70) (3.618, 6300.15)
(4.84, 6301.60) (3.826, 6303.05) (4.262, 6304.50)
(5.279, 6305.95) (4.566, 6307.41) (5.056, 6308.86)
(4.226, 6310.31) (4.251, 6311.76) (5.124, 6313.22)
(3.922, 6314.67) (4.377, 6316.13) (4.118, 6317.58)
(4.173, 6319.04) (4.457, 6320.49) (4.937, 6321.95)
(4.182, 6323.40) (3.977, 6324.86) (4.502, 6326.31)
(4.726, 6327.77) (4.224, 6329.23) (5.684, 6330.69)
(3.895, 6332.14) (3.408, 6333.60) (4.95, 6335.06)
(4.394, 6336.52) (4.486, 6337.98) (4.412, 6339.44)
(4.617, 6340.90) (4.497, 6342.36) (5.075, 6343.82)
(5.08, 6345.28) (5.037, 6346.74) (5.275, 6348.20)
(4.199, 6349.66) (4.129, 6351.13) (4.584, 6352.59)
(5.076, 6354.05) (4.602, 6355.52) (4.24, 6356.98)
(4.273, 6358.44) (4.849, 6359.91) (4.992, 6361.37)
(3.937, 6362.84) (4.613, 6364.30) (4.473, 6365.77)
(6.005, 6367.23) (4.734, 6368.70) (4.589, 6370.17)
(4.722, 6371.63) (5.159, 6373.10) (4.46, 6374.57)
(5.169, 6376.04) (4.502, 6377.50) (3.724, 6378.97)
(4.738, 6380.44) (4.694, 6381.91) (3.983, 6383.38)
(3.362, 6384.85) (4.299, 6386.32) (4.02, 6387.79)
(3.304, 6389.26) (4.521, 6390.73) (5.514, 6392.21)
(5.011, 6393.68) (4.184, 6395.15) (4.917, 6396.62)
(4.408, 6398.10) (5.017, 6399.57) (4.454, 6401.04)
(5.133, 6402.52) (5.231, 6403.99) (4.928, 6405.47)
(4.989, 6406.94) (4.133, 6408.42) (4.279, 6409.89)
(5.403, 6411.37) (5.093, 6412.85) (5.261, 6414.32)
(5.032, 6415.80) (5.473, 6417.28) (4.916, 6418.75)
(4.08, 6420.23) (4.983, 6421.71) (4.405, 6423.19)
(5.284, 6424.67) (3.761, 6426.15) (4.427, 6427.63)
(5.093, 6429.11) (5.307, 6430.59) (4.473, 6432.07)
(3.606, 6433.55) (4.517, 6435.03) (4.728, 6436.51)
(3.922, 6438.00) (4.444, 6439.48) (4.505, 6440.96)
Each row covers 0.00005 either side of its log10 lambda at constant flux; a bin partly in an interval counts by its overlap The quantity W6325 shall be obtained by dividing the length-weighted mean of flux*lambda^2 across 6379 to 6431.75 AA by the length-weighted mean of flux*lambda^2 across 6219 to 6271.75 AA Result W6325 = 1.13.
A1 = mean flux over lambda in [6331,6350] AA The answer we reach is 4.6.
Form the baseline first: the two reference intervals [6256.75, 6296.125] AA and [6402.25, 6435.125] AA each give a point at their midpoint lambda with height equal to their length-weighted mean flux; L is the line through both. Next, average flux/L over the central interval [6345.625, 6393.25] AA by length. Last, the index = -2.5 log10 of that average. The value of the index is 0.028 mag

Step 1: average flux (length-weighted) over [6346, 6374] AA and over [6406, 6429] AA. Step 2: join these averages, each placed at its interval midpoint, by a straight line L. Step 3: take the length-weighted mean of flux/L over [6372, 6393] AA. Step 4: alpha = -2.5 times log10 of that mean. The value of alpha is 0.08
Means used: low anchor 4.71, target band 4.4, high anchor 4.78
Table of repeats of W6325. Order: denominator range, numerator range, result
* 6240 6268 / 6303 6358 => 1.10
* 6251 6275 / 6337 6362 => 1.11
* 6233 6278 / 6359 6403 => 1.08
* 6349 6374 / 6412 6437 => 1.04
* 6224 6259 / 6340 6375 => 1.12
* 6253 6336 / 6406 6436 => 1.10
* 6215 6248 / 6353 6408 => 1.08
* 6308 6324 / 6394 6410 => 1.09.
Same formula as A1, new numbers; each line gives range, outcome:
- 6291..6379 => 4.55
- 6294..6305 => 4.28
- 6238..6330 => 4.41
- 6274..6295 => 4.64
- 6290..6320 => 4.42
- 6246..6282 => 4.4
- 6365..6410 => 4.61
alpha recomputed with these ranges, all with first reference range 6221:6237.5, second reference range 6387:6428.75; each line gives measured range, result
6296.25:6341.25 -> 0.06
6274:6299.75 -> 0.02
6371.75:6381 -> 0.02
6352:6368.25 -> 0.00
